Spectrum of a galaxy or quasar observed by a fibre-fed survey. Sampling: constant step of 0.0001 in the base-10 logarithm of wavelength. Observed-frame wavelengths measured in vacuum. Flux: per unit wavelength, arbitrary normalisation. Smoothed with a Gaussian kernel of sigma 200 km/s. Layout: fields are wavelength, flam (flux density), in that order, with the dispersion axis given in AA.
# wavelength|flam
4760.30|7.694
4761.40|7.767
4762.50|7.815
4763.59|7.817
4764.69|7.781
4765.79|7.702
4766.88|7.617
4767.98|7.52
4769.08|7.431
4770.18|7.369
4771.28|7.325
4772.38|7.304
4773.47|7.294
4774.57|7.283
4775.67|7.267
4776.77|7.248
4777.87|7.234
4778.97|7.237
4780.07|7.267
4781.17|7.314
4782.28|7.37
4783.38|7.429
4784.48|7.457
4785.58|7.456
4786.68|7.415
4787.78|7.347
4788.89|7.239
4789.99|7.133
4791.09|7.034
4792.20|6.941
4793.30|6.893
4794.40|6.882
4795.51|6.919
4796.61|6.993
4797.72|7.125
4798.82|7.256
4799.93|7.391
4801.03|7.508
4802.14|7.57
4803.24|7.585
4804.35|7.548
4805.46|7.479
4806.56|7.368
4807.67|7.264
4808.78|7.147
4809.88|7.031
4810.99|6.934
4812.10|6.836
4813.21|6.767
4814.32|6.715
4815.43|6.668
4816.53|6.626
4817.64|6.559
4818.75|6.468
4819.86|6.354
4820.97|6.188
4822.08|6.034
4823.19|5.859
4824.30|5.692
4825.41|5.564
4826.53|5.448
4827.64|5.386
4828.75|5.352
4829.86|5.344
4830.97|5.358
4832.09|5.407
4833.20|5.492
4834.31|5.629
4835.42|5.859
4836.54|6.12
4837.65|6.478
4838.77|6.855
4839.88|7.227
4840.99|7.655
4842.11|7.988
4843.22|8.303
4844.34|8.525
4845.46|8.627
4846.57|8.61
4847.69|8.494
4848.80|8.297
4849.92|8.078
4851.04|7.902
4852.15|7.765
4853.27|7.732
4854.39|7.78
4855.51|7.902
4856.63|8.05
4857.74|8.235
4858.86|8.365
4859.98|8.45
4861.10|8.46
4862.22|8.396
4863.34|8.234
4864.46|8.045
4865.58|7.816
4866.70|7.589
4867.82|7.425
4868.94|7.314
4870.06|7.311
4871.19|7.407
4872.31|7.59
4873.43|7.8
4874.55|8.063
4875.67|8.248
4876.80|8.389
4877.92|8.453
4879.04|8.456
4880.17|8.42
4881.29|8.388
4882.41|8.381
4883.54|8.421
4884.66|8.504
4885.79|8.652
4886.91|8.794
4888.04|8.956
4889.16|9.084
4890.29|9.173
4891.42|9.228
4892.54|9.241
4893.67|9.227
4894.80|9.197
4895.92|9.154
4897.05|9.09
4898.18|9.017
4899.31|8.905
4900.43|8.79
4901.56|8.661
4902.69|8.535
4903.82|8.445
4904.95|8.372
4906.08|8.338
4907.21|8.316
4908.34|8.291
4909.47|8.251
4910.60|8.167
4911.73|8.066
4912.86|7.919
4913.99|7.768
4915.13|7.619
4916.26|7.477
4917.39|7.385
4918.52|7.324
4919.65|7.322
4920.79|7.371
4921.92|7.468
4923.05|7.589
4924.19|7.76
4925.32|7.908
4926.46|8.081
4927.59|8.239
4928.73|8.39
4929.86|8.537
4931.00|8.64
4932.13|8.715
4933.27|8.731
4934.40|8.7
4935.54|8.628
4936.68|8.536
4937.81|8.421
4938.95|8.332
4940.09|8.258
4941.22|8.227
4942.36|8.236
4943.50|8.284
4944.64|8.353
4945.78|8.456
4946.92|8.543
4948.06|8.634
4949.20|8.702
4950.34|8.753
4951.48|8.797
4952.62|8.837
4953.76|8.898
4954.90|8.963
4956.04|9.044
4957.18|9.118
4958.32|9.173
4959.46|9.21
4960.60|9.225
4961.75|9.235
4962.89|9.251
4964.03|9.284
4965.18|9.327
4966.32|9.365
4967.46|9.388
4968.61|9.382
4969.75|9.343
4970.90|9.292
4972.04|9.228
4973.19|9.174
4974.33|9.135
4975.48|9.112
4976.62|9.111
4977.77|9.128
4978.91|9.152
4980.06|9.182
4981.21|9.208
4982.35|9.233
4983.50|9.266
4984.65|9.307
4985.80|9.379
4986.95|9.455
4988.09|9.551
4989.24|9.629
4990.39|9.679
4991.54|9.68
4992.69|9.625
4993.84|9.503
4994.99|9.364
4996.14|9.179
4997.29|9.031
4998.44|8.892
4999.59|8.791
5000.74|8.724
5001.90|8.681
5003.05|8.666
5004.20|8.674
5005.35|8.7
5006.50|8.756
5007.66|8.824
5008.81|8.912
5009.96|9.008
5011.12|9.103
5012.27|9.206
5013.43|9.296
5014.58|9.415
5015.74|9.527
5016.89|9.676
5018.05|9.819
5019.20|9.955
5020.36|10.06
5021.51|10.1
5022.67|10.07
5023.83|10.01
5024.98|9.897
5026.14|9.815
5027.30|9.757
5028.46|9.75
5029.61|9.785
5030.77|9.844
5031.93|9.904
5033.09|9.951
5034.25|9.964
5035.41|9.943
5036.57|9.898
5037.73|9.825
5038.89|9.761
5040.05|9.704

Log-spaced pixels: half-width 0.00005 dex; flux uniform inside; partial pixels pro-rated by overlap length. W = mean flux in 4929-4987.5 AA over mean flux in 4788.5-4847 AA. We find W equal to 1.32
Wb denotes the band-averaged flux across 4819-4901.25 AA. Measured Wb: 7.7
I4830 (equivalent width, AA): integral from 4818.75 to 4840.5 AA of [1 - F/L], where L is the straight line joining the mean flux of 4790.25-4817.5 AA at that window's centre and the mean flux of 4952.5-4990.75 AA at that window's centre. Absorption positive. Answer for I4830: 4.5 AA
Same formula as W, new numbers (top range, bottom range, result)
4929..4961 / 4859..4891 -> 1.05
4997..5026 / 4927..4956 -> 1.08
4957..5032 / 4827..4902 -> 1.18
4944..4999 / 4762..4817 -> 1.26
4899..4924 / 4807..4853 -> 1.18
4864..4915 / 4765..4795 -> 1.15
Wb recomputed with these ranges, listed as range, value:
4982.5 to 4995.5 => 9.48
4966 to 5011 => 9.17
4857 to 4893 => 8.29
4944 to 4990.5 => 9.13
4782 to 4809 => 7.27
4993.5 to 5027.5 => 9.31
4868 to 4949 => 8.32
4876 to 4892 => 8.66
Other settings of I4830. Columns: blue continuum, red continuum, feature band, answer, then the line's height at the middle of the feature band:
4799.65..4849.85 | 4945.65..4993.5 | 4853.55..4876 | -1.4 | 7.46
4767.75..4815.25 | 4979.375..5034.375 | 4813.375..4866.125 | 4.5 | 7.72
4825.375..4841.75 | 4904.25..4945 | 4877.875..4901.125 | -5.0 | 7.29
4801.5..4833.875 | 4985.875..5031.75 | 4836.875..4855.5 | -2.8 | 6.86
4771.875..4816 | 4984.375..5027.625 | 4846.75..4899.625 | -2.1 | 8.01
